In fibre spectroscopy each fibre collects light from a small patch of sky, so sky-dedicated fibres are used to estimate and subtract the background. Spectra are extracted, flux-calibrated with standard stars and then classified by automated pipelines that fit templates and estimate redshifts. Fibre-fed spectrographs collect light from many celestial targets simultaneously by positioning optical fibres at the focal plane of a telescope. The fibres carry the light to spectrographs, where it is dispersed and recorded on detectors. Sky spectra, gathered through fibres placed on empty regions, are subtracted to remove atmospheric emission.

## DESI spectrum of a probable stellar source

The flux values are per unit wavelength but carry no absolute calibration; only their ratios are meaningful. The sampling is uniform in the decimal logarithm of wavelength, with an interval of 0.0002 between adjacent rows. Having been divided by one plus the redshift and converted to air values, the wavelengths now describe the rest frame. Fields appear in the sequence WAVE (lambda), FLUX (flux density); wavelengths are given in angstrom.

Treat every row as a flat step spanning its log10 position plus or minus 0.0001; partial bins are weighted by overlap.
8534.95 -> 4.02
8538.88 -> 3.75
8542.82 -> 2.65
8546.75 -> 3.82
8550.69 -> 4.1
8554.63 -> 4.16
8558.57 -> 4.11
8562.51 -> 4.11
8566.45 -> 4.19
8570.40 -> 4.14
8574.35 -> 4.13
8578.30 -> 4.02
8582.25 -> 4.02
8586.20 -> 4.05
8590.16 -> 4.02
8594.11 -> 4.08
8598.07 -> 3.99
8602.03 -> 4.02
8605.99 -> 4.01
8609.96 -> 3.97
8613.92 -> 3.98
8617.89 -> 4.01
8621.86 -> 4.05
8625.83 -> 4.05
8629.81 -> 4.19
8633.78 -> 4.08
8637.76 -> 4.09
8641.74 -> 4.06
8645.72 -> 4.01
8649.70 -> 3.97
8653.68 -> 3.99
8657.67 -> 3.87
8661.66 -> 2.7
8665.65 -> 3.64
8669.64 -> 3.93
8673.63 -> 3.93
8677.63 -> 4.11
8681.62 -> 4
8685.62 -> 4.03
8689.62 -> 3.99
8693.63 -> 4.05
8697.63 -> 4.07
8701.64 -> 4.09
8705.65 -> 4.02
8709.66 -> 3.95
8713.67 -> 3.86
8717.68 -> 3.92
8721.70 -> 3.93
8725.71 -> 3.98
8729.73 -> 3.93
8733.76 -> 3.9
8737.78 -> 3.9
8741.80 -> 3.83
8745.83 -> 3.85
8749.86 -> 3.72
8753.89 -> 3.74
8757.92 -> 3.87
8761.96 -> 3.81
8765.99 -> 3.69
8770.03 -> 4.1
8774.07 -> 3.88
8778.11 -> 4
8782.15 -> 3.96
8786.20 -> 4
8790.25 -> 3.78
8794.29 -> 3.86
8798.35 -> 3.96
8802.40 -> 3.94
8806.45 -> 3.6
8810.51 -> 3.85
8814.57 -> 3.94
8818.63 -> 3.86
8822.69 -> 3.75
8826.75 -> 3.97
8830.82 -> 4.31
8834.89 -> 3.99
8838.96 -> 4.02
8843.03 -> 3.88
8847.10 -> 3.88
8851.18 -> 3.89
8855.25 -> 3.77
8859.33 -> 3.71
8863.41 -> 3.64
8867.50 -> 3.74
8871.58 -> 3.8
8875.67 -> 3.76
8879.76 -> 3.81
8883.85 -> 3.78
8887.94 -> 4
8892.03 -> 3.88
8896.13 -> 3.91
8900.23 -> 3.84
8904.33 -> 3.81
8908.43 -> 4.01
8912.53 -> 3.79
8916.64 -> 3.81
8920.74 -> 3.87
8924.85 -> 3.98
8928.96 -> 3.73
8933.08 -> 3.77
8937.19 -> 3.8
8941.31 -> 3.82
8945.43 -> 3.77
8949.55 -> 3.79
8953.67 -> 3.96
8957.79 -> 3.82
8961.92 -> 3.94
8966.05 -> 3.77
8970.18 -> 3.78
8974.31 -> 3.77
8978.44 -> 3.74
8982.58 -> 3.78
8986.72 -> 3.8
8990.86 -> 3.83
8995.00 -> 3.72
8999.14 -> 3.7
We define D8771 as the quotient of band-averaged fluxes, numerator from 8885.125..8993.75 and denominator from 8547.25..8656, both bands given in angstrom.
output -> 0.95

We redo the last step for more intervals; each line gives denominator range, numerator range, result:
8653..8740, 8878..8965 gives 0.99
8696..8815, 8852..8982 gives 0.98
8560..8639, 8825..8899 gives 0.95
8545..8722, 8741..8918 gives 0.97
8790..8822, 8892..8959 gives 1.00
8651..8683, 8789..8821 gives 1.02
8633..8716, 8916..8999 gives 0.97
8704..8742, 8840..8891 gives 0.97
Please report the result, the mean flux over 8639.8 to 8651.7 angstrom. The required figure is 4.02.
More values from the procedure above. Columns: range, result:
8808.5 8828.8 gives 3.87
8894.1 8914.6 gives 3.87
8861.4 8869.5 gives 3.69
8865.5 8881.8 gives 3.78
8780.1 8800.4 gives 3.91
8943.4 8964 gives 3.86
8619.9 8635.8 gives 4.09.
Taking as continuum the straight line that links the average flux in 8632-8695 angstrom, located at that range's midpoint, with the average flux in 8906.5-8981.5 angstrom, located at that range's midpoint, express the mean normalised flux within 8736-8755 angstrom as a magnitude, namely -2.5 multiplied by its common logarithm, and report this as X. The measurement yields 0.02 mag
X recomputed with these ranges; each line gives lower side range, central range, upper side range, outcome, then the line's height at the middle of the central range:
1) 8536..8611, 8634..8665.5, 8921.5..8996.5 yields 0.03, 3.94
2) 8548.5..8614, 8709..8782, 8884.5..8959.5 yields 0.02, 3.96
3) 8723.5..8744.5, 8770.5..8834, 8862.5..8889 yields -0.02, 3.85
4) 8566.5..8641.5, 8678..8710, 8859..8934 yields -0.01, 3.98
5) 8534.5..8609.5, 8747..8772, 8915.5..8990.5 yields 0.02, 3.89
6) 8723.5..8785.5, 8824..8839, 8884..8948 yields -0.05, 3.87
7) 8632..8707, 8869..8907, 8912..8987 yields 0.00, 3.84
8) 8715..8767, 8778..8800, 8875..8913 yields -0.02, 3.86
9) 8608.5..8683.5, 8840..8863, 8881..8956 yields 0.01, 3.87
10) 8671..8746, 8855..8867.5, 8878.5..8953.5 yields 0.05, 3.88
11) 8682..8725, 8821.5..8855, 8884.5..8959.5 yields -0.01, 3.91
